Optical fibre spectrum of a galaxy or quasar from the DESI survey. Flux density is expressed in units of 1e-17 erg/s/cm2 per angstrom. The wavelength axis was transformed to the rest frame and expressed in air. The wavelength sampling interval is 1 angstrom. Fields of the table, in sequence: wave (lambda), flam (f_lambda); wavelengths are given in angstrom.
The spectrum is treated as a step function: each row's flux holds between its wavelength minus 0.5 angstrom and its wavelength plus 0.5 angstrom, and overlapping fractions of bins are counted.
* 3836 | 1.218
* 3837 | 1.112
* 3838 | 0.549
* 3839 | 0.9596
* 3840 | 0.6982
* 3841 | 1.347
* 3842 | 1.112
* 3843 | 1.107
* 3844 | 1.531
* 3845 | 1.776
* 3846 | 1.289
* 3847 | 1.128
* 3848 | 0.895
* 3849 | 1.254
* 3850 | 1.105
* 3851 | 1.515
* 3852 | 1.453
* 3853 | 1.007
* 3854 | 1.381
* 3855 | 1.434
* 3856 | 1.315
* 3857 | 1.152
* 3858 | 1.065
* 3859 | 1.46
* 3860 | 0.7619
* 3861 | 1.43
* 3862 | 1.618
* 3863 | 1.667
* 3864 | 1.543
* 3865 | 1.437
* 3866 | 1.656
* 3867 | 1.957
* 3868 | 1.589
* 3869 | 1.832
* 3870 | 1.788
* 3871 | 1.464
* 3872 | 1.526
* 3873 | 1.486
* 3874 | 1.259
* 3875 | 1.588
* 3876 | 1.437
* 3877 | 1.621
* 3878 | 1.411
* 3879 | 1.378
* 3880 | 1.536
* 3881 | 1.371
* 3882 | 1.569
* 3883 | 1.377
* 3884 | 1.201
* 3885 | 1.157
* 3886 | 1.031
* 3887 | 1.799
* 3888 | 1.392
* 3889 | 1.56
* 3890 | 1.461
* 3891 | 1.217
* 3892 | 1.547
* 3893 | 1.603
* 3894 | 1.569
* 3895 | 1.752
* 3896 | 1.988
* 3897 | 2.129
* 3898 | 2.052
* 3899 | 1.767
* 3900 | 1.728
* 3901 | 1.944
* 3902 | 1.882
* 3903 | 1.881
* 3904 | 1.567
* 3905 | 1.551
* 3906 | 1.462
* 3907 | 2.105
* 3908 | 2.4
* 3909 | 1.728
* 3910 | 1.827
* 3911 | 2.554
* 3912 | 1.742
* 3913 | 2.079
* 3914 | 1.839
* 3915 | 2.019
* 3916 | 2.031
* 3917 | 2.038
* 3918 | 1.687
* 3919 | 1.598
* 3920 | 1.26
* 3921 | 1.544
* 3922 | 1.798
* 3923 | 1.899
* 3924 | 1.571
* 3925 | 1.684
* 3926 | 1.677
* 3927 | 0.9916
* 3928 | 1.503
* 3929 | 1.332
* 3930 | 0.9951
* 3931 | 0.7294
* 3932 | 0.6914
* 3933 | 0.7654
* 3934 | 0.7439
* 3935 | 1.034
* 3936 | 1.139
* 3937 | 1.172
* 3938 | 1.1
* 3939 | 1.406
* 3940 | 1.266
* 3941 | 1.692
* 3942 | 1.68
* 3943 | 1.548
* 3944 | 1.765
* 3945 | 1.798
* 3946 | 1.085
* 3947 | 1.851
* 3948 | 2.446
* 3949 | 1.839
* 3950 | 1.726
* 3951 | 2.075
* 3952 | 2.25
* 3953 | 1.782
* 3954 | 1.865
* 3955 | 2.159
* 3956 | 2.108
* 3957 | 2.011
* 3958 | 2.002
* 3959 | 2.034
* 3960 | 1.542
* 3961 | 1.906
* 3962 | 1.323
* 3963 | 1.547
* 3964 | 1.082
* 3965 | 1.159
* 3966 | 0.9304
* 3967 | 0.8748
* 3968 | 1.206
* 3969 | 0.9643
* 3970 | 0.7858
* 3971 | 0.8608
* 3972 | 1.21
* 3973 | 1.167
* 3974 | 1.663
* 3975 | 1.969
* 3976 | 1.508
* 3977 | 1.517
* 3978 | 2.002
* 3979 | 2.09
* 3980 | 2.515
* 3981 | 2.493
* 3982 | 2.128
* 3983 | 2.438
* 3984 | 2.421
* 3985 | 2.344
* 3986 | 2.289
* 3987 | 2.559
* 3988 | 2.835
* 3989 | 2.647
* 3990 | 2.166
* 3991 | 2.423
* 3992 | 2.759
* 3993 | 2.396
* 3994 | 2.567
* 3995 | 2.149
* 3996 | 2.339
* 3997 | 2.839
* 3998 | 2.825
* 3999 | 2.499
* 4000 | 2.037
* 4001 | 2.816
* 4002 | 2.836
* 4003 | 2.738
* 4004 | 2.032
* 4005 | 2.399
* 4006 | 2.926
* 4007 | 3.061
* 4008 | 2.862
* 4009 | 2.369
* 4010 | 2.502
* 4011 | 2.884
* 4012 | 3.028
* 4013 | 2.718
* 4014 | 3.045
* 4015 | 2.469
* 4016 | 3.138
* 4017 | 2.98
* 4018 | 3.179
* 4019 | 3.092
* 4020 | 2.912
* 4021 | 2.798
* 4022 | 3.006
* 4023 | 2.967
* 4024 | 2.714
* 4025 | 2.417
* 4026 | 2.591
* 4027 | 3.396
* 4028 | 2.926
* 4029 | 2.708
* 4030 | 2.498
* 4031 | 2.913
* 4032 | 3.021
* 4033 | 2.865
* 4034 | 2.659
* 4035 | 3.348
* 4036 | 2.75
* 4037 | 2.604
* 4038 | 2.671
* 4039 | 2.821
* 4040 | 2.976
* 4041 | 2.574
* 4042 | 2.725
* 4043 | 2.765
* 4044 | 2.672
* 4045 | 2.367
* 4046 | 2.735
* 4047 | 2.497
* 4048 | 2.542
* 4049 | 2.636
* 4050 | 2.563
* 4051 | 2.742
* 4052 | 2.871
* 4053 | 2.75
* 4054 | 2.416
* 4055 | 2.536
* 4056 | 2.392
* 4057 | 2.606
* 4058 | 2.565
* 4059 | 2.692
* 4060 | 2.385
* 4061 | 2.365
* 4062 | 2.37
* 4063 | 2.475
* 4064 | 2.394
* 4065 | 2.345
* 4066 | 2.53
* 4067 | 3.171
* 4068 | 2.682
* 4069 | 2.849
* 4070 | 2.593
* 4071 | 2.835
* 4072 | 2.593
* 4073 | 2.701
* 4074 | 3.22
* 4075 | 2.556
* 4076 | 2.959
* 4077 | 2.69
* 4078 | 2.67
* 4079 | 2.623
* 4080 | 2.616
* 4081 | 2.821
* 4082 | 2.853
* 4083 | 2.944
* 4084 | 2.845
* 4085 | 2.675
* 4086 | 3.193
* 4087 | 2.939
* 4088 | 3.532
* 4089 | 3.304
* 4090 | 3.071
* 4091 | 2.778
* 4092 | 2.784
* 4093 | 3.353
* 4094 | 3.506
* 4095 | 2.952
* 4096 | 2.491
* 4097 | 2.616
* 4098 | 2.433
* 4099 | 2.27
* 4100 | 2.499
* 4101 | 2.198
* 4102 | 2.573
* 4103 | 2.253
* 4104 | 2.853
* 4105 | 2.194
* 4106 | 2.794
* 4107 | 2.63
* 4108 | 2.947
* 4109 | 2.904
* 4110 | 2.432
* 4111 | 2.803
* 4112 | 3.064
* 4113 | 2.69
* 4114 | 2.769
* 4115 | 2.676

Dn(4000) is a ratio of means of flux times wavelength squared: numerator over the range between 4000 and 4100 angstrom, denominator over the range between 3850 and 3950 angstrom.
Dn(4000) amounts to 1.9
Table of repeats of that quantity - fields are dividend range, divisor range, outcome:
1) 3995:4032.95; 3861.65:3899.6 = 1.89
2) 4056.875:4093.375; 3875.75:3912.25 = 1.83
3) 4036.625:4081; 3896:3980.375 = 1.74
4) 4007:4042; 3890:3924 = 1.67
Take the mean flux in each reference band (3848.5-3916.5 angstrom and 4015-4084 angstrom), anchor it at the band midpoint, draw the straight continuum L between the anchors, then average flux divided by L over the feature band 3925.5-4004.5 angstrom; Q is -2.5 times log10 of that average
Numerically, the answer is 0.21 mag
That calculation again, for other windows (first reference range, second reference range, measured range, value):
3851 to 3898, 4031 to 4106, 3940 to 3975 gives 0.25 mag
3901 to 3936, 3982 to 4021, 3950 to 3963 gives 0.09 mag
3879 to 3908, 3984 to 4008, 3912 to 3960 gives 0.24 mag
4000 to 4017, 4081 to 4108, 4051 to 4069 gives 0.08 mag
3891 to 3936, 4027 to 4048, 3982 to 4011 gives -0.06 mag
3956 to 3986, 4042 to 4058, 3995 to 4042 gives -0.24 mag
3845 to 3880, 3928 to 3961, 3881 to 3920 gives -0.16 mag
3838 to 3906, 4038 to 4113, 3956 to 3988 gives 0.21 mag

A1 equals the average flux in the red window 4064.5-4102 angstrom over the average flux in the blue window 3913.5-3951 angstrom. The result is 1.88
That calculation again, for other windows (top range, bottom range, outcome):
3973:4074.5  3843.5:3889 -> 1.84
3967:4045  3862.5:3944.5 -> 1.59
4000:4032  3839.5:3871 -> 2.05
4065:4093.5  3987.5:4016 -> 1.09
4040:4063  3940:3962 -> 1.41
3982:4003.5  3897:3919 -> 1.32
